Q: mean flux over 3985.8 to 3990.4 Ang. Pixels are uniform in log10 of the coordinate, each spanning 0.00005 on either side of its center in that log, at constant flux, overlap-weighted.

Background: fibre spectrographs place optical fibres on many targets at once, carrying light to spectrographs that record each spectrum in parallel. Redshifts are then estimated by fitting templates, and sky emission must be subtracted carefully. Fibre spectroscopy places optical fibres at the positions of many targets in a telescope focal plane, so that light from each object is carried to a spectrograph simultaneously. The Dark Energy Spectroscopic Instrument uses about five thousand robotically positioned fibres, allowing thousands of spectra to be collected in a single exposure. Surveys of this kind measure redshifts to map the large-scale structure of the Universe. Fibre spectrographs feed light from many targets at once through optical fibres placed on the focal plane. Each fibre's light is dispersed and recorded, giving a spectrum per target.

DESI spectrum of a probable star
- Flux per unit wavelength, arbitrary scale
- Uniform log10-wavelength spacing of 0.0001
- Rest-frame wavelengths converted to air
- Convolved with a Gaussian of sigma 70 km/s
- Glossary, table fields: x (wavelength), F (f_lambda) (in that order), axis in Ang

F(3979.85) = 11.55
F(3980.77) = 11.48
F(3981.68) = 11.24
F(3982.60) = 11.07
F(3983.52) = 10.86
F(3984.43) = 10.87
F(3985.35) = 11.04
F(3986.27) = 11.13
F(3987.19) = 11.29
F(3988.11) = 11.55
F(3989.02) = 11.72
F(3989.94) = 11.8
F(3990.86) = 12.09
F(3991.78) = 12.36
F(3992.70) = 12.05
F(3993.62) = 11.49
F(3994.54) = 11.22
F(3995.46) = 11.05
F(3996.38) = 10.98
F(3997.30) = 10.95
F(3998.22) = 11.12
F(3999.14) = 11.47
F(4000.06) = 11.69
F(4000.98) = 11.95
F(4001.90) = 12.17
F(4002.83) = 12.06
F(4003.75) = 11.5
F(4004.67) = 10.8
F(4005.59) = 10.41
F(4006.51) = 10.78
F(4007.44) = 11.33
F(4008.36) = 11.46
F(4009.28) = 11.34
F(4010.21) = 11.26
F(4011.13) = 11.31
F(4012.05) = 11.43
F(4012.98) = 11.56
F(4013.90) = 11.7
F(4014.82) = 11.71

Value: 11.5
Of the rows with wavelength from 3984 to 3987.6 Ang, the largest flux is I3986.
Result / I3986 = 11.29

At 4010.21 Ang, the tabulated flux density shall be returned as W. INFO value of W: 11.26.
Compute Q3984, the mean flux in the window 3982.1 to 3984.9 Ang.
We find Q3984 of 10.9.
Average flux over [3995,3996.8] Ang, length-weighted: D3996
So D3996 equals 11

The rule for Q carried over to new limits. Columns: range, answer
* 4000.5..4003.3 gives 12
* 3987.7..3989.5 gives 11.7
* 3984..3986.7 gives 11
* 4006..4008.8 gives 11.2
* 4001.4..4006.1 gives 11.4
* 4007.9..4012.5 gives 11.4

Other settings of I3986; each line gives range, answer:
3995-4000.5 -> 11.69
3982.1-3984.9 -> 11.07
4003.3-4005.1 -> 11.5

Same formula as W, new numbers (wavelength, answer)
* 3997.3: 10.95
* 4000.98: 11.95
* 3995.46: 11.05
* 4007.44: 11.33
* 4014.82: 11.71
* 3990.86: 12.09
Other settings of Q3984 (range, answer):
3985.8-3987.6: 11.2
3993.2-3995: 11.3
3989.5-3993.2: 12.1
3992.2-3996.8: 11.4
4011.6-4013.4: 11.5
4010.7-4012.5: 11.4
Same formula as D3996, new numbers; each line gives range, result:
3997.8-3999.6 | 11.3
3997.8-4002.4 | 11.7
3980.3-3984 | 11.2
